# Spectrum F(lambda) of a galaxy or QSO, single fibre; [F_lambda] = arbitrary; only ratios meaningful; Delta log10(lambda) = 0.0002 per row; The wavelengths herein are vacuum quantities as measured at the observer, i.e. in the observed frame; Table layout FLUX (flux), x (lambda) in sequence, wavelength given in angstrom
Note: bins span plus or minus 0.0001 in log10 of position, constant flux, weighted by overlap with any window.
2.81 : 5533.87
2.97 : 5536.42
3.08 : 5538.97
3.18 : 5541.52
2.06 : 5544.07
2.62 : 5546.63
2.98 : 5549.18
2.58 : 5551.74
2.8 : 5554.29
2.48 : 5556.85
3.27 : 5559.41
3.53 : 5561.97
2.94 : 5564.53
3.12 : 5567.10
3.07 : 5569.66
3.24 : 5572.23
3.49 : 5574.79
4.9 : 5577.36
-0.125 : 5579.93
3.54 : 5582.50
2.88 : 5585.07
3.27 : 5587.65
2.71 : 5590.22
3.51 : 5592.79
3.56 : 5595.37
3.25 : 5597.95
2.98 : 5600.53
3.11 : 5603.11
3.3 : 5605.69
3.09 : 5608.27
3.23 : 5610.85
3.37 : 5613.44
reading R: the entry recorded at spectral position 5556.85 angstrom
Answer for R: 2.48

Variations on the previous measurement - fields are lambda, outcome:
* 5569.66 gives 3.07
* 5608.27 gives 3.09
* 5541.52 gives 3.18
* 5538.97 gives 3.08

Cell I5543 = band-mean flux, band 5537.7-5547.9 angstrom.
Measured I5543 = 2.73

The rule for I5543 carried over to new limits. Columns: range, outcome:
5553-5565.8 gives 3.01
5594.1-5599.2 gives 3.4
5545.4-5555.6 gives 2.75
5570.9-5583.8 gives 3.01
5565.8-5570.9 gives 3.09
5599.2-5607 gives 3.13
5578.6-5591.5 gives 2.46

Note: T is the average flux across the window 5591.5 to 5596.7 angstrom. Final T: 3.53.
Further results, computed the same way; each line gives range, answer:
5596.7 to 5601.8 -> 3.11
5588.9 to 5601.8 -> 3.2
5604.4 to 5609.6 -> 3.2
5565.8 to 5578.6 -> 3.56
